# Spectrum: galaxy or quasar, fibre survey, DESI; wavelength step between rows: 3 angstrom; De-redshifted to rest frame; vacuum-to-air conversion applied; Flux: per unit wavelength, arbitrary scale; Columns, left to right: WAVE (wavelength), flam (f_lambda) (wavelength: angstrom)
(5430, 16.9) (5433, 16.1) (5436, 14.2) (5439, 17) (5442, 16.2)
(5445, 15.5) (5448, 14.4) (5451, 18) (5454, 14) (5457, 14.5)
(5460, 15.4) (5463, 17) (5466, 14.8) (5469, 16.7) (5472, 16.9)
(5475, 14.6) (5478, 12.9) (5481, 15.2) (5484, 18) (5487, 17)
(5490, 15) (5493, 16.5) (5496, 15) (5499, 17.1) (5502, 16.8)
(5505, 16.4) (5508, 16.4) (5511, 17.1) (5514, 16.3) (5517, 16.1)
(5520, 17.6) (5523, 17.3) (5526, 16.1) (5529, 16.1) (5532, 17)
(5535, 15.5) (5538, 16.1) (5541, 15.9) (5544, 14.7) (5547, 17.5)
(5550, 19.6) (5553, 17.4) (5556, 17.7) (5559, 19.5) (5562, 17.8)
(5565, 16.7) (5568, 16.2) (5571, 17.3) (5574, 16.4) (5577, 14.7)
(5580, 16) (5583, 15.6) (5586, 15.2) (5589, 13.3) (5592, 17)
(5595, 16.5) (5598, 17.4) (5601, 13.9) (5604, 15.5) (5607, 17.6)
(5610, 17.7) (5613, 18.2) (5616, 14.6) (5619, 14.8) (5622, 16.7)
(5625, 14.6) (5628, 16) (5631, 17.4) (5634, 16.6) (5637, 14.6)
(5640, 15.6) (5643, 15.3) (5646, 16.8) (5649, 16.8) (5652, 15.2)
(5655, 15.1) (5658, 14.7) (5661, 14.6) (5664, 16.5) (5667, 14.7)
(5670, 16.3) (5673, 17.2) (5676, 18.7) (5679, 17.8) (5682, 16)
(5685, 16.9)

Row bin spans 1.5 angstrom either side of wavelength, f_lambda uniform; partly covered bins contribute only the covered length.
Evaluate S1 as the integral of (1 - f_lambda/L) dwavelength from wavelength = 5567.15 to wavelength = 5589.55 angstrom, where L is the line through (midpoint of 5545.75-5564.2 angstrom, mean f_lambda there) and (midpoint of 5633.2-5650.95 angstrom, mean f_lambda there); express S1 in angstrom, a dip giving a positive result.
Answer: 2.5 angstrom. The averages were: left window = 18.2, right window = 15.9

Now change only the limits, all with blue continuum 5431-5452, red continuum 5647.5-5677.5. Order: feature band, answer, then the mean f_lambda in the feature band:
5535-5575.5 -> -2.9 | 17.1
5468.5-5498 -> 0.2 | 15.8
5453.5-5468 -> 0.6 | 15.3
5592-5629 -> -0.5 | 16.2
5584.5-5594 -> 0.4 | 15.2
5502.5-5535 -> -1.4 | 16.6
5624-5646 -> 0.2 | 15.8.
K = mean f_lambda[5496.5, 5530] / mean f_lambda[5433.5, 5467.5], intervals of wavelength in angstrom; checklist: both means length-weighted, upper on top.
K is 1.07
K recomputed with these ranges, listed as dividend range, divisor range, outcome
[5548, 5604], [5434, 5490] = 1.06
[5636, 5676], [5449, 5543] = 0.98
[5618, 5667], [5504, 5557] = 0.94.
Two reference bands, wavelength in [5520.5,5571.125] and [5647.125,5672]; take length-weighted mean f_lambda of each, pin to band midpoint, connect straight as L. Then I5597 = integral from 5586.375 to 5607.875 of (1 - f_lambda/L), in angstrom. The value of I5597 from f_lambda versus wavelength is 0.7 angstrom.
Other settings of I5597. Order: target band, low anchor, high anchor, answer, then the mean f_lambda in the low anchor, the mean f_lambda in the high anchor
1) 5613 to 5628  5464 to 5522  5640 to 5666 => 0.15 angstrom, 16.1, 15.6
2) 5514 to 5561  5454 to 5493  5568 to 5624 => -3.25 angstrom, 15.6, 16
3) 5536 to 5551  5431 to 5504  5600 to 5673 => -0.75 angstrom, 15.8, 15.9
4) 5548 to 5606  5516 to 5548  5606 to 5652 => -0.94 angstrom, 16.3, 16.2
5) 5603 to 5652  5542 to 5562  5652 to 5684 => 1.53 angstrom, 17.7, 16.1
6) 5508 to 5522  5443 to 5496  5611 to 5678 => -0.90 angstrom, 15.7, 16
